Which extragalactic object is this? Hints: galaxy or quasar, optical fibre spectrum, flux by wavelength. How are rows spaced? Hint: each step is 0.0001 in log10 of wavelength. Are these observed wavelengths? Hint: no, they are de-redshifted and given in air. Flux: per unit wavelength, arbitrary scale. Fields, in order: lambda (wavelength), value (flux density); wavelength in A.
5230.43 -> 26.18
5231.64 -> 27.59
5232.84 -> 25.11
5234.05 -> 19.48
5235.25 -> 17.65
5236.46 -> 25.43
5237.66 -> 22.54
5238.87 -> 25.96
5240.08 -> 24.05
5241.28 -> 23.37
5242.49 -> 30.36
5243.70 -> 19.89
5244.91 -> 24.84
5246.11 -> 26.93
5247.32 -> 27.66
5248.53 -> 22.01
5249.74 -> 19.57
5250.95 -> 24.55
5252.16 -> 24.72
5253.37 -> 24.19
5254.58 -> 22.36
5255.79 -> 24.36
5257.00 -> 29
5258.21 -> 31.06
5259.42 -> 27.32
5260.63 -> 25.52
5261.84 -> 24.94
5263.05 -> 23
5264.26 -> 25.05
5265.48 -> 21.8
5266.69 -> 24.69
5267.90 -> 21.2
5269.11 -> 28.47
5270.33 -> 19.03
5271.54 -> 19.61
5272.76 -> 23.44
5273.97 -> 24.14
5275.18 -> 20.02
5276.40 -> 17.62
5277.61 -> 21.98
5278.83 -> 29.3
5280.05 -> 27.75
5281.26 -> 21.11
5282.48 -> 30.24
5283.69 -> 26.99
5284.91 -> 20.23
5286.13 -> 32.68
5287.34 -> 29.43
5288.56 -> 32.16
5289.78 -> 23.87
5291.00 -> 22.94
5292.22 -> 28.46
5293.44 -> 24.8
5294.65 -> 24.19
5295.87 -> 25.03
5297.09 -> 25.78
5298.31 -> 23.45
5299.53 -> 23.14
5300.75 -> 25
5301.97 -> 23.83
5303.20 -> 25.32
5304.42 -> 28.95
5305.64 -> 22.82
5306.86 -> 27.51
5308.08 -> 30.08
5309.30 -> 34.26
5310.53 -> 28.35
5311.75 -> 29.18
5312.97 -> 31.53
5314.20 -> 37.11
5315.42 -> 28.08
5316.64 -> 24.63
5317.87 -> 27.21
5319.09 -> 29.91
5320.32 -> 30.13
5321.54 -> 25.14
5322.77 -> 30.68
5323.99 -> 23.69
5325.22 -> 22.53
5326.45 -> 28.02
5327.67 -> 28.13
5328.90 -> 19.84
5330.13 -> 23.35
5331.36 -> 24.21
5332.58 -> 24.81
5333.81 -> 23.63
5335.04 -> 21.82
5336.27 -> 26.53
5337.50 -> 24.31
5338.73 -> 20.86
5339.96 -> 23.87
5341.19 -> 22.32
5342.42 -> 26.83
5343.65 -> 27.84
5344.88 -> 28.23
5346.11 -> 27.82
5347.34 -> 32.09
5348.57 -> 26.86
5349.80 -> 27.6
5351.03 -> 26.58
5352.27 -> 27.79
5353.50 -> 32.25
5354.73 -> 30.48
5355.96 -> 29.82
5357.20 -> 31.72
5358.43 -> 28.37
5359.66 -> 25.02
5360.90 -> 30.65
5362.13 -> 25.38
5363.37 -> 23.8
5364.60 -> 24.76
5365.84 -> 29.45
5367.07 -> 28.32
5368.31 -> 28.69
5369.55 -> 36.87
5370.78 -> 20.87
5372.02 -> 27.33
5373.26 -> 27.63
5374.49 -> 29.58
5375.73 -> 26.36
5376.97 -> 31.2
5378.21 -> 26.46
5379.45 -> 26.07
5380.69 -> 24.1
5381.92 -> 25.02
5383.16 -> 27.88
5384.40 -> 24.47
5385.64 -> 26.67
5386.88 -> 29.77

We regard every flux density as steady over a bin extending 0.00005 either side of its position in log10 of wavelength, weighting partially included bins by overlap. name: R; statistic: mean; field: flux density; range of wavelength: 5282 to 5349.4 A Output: 26.6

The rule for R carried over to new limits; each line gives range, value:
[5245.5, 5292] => 24.8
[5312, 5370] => 27.2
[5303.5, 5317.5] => 29.2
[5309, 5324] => 29.3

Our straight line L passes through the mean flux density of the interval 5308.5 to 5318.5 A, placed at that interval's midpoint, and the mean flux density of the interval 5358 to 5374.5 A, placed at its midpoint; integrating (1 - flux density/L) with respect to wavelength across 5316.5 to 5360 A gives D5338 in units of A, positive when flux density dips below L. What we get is 3.4 A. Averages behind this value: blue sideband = 30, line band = 26.6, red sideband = 27.5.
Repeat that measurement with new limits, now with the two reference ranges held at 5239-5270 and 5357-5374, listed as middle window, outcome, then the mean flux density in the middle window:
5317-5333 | 0.40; 26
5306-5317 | -1.57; 30.1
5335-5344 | 0.89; 24.3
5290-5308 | 0.53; 25.2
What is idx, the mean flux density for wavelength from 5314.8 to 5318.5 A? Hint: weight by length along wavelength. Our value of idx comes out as 26.7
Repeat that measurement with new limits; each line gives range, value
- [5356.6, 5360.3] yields 28.4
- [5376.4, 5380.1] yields 27.8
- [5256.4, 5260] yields 29.2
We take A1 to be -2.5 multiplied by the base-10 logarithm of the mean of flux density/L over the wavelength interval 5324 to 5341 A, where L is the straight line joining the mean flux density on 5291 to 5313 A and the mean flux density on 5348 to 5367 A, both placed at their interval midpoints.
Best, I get 0.15 mag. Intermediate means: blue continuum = 26.5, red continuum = 28.1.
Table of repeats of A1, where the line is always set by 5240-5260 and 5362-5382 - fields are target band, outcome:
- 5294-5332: -0.02 mag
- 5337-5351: 0.02 mag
